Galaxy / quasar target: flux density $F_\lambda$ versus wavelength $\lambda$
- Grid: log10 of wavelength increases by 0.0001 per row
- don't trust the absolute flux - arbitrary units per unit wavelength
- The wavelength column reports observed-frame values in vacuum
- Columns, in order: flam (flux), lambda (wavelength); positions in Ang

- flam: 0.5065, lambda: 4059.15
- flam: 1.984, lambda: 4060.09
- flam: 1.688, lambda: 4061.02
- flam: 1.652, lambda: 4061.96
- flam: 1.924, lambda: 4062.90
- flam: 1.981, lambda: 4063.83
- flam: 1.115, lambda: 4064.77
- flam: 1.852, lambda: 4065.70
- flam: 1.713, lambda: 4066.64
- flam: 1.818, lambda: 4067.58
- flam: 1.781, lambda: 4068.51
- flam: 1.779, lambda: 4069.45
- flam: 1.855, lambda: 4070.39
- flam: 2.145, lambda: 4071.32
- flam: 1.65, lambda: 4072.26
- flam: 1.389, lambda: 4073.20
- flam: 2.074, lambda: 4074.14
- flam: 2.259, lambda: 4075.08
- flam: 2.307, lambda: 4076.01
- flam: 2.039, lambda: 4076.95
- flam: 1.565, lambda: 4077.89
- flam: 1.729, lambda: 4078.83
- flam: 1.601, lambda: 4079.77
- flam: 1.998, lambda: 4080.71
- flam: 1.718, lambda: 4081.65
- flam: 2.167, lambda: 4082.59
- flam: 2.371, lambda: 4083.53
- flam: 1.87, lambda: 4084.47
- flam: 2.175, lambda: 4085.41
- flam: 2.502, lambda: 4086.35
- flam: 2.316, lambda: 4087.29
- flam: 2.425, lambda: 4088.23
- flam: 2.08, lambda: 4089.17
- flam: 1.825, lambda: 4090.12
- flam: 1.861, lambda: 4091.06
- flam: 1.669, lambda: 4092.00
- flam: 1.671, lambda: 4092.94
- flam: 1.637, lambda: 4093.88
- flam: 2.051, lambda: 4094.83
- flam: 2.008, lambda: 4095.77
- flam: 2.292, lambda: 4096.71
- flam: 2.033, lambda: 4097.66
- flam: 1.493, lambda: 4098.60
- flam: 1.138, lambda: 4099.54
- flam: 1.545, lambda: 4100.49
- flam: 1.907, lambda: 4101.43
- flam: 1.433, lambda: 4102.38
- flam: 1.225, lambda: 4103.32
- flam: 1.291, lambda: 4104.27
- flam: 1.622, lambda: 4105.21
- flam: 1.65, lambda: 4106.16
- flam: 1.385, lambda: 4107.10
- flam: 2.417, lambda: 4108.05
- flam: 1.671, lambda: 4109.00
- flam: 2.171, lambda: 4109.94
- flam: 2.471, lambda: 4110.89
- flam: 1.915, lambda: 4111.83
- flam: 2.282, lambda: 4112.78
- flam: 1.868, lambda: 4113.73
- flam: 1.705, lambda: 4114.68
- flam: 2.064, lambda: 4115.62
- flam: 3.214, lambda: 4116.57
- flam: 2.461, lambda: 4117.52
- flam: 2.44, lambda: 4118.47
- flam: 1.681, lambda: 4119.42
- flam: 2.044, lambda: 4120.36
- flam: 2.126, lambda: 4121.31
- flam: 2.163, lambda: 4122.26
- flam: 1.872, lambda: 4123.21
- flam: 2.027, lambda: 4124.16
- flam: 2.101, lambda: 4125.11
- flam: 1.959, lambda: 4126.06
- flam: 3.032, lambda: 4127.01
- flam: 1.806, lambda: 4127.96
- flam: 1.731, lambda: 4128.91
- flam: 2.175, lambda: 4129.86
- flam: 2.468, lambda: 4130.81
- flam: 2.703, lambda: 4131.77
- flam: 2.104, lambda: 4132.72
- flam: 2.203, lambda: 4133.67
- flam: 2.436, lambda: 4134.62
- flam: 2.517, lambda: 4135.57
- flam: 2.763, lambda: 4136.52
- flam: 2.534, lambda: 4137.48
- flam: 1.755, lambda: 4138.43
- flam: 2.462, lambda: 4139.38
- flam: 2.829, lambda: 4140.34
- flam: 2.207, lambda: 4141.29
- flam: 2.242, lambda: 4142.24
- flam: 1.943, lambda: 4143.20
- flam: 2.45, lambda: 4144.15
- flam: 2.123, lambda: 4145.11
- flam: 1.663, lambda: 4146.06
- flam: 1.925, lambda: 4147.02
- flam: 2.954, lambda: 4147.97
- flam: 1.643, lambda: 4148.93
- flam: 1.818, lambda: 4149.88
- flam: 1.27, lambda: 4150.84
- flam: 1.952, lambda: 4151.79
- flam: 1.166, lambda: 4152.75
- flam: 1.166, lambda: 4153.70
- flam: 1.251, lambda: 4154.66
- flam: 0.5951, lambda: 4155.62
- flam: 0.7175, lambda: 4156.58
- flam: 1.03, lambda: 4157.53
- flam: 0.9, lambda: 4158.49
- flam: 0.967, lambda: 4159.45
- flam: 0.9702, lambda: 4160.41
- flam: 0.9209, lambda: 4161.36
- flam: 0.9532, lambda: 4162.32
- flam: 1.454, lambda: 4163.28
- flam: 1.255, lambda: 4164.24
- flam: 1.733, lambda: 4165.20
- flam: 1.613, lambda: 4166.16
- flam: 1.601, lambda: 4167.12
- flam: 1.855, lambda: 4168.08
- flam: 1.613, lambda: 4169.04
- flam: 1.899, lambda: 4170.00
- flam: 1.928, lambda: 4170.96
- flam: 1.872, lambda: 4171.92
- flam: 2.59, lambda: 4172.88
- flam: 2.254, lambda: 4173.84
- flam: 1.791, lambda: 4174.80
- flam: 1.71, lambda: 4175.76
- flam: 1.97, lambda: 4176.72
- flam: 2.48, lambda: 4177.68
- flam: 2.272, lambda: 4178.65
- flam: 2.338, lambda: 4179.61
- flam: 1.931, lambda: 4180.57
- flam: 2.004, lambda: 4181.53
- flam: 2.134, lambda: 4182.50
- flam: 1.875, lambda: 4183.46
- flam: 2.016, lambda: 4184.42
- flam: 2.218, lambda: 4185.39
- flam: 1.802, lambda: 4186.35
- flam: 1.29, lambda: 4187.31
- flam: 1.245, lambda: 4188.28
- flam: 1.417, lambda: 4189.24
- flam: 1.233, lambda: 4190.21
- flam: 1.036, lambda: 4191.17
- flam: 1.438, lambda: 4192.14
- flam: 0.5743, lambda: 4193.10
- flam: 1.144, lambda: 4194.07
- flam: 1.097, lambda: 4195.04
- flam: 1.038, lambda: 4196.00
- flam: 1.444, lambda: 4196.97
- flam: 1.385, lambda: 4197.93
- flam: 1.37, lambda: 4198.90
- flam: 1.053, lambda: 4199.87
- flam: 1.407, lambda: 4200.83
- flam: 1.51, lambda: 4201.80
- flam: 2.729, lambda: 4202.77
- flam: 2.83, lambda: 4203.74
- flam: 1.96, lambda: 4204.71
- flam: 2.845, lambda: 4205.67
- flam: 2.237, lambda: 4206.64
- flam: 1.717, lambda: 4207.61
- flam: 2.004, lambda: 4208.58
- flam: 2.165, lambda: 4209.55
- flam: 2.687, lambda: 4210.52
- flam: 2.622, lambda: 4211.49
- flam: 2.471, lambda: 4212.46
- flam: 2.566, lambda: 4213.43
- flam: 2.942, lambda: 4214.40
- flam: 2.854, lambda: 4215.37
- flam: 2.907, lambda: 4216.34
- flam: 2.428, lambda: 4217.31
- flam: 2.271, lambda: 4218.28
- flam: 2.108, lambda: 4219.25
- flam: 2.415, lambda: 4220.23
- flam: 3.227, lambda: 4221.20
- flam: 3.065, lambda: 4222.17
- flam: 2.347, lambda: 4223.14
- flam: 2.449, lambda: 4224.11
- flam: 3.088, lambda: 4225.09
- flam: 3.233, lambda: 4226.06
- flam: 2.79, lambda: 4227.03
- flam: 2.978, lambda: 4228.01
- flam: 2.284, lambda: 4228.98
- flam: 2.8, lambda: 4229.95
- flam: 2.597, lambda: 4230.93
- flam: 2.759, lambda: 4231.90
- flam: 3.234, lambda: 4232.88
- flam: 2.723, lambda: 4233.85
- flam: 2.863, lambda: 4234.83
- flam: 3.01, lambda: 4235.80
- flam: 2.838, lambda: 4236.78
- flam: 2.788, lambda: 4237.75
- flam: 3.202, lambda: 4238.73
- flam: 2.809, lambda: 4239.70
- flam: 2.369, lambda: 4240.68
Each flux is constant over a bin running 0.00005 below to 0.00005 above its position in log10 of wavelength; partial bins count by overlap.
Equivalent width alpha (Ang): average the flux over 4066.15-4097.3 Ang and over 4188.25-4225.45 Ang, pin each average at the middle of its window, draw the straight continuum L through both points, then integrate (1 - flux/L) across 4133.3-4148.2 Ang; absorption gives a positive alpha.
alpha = -2.32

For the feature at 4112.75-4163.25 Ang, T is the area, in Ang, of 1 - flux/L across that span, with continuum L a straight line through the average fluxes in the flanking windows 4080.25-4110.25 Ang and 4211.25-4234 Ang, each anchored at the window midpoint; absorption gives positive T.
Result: 4.8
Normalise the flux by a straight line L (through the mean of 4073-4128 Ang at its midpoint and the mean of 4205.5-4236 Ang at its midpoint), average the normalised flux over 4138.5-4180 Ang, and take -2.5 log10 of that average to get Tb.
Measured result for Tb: 0.31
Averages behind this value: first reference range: 1.97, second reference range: 2.64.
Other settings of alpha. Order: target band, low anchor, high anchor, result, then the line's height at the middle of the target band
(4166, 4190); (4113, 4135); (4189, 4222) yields 1.79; 2.06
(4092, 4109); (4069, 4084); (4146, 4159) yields 0.66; 1.76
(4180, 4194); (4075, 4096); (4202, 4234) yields 5.01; 2.46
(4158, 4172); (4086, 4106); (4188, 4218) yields 3.29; 1.86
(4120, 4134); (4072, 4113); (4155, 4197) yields -3.40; 1.75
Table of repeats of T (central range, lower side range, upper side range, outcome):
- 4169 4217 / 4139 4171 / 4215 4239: 6.3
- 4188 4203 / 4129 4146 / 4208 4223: 7.2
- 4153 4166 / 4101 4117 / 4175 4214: 5.4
